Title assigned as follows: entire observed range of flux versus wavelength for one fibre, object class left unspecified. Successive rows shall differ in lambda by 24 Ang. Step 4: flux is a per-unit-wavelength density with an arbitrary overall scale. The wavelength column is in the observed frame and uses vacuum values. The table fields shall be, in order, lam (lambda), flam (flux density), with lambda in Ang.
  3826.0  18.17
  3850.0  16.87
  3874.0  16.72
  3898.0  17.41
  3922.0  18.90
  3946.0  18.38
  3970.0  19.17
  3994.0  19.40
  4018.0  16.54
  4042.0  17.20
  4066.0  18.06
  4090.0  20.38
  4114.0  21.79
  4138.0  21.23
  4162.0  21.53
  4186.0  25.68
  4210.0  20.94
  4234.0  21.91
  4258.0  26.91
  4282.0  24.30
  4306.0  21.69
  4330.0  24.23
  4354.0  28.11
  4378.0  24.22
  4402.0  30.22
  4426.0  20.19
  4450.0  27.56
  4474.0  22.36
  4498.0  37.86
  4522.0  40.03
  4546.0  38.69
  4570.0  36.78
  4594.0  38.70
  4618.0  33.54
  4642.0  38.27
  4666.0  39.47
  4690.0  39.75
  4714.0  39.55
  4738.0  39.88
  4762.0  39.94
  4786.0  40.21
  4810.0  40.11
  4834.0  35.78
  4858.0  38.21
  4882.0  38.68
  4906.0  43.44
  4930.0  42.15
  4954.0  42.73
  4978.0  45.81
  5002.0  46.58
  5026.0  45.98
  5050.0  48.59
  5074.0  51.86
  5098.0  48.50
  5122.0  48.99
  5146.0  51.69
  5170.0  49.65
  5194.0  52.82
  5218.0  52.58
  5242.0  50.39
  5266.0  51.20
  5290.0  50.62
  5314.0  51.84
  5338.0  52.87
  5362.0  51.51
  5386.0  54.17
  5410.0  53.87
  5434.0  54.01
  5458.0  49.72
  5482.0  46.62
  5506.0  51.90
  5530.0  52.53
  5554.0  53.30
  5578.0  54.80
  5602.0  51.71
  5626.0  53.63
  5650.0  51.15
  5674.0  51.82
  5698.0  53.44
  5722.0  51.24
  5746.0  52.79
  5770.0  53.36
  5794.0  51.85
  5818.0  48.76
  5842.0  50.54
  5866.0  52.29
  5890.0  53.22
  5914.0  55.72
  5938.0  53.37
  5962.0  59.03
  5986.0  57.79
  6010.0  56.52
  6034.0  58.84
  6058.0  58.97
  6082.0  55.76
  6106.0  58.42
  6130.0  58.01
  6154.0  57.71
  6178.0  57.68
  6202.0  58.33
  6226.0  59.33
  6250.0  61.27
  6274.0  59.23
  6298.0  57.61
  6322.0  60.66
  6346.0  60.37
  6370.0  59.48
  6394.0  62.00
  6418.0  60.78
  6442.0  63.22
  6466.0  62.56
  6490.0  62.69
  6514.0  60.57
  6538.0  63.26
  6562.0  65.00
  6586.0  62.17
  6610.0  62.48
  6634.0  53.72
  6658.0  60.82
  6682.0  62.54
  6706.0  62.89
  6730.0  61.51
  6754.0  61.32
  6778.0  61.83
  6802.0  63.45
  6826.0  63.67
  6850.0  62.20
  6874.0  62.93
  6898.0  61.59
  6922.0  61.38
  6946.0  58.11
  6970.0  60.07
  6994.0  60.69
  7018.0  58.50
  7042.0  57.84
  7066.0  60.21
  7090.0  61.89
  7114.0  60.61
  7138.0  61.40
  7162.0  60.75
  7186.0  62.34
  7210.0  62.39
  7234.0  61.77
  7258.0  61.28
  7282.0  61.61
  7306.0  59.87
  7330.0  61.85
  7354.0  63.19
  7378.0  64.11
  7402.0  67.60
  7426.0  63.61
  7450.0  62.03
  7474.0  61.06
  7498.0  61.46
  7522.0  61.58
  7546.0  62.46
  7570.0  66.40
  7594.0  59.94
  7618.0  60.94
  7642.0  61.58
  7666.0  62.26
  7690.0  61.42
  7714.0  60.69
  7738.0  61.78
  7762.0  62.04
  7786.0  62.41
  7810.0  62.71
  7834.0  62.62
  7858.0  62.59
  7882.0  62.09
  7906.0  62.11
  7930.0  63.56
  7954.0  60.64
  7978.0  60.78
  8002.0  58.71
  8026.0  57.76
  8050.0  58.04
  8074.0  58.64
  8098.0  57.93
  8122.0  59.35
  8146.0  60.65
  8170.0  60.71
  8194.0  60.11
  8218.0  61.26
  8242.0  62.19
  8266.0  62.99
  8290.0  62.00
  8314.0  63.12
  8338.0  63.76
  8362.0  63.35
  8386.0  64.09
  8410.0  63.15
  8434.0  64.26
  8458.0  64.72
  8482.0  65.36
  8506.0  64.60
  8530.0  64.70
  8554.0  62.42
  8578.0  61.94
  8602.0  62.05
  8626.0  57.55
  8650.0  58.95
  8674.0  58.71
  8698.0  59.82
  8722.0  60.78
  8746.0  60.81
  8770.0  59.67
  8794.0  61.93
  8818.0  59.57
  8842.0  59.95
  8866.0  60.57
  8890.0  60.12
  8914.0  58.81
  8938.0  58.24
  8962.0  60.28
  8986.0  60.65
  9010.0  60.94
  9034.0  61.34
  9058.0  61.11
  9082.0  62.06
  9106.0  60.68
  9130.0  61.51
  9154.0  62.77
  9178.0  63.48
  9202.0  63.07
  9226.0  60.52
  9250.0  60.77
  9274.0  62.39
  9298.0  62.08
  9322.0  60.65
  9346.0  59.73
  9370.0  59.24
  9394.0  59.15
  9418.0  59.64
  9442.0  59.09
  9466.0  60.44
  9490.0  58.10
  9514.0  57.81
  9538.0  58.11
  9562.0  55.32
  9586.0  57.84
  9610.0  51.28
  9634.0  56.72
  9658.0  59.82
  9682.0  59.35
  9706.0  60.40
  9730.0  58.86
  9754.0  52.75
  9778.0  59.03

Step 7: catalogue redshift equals 0.125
